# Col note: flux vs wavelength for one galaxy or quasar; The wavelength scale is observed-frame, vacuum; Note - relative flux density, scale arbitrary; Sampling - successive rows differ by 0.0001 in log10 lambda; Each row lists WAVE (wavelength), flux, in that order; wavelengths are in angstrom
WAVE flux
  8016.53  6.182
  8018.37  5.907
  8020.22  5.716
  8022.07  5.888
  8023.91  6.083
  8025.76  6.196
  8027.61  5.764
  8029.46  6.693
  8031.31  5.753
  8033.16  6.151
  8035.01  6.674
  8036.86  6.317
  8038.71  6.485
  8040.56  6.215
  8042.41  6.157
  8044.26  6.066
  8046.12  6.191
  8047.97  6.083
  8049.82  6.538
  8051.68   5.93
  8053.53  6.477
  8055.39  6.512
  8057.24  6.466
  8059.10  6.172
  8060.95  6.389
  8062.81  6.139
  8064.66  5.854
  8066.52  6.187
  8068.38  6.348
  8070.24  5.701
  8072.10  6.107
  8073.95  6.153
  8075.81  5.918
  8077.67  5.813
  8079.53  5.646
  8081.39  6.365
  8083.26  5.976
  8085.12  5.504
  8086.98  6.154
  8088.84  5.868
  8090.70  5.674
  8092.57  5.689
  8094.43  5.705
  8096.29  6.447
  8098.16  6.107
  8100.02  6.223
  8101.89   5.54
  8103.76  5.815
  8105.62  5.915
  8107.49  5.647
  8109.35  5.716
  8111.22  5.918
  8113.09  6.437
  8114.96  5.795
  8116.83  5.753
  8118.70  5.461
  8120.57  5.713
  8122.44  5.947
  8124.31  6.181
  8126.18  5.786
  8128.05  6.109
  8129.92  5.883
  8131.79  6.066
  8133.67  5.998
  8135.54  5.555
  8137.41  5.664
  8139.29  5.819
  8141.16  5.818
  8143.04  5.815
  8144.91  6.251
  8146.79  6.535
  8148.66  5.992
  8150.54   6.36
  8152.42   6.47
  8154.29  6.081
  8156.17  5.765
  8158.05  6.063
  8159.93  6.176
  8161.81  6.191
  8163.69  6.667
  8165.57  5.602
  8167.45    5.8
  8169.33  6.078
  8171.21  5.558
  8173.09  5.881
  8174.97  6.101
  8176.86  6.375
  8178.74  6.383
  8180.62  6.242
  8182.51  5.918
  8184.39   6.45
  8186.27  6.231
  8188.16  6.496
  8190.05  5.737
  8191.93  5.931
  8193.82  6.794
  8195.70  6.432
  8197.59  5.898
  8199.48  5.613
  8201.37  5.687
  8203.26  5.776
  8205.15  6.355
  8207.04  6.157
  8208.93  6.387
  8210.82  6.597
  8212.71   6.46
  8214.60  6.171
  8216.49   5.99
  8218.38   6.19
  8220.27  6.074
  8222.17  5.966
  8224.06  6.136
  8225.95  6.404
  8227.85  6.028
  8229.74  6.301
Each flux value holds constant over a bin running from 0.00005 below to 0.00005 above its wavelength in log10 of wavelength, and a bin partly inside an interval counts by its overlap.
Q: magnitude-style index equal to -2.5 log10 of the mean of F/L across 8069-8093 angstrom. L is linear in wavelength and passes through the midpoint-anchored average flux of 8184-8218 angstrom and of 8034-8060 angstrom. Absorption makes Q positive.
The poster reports 0.07 mag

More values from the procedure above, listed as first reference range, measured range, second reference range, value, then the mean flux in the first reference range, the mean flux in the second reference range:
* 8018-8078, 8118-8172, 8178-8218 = 0.033 mag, 6.16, 6.18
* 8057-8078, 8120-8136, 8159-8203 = 0.030 mag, 6.1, 6.09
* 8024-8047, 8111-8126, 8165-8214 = 0.049 mag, 6.21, 6.12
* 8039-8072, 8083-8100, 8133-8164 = 0.041 mag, 6.2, 6.06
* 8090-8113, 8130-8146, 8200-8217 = 0.019 mag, 5.89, 6.17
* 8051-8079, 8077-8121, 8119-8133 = 0.028 mag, 6.14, 5.93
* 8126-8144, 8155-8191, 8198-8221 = -0.018 mag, 5.86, 6.12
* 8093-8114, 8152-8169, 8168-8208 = -0.006 mag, 5.95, 6.1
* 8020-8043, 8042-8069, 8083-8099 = -0.030 mag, 6.18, 5.9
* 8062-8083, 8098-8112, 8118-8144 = 0.014 mag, 6.02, 5.85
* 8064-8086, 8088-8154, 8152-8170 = 0.016 mag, 5.96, 6.08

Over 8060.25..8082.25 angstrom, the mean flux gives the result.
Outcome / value 6.05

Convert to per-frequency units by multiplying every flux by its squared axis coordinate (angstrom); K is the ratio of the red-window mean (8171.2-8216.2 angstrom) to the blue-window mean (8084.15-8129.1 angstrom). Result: 1.07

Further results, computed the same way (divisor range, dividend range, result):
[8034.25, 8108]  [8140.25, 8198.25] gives 1.03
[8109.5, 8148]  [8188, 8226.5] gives 1.06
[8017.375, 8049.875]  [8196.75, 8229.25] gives 1.04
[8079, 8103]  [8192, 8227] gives 1.07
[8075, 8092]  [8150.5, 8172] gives 1.05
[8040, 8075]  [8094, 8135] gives 0.97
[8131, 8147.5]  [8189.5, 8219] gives 1.05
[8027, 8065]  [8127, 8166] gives 0.99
